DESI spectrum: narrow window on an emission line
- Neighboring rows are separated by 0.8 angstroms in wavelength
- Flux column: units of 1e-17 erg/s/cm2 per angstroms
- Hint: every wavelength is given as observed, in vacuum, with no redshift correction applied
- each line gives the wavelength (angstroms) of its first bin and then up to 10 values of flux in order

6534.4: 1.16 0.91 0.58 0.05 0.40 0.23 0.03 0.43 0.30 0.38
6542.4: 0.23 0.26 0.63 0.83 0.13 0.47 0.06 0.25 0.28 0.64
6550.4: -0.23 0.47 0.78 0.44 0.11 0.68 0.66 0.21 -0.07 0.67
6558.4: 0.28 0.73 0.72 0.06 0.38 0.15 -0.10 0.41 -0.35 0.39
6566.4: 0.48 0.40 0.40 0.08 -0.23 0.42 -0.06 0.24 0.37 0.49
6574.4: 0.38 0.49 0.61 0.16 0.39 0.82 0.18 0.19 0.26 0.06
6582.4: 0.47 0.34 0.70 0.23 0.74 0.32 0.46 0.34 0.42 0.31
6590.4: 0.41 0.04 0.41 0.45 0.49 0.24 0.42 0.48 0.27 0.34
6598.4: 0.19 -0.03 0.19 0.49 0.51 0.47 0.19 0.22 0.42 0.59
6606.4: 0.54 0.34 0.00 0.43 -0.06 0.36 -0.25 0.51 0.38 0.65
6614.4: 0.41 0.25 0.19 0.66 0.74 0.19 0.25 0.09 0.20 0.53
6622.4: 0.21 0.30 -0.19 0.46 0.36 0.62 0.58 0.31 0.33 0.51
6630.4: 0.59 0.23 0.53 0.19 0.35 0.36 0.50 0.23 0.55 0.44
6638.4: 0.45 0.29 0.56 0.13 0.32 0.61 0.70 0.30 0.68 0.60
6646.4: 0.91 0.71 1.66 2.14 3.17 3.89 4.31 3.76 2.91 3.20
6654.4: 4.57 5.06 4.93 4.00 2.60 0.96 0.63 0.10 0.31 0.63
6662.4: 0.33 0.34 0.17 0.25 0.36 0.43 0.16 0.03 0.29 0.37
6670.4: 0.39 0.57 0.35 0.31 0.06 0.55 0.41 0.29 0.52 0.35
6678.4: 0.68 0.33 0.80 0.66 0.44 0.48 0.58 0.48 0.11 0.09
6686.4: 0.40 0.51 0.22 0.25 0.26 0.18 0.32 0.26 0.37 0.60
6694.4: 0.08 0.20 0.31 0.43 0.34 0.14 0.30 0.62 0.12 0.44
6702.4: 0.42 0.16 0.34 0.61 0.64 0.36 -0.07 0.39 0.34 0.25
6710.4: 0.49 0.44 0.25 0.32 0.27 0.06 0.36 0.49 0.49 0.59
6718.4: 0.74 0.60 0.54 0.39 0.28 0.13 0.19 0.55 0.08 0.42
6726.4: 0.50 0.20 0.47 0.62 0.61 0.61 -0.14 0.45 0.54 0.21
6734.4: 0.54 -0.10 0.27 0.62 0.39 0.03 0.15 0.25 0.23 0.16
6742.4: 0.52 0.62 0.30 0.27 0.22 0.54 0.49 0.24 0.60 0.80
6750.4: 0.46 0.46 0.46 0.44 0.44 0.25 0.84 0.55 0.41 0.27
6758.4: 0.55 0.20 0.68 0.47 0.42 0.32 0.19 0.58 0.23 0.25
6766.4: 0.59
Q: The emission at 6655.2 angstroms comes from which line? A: [O II] 3727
